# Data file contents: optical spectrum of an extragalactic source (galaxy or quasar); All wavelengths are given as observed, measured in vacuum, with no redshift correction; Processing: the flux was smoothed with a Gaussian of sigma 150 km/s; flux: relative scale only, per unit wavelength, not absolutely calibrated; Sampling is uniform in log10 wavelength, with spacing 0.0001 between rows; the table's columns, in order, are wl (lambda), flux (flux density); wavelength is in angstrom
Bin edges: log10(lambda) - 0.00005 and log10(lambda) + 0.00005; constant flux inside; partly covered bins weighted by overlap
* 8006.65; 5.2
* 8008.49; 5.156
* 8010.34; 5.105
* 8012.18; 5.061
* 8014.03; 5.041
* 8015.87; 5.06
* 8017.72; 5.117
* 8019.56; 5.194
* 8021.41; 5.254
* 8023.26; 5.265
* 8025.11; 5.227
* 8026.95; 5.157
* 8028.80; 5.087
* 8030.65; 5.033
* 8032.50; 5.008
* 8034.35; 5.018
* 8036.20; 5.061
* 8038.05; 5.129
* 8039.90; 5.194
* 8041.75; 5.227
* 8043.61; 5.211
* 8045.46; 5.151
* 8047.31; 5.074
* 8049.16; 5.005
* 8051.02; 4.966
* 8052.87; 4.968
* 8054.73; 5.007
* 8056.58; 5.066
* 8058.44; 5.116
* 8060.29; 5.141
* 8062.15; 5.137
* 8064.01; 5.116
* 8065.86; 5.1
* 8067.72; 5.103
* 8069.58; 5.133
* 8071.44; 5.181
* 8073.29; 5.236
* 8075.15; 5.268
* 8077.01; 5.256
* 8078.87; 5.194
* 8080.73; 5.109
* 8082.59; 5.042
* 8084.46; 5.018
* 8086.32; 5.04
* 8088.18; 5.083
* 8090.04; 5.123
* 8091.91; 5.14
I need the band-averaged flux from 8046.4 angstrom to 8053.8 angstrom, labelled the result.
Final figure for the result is 5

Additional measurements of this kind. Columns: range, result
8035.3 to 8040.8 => 5.13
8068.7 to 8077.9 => 5.22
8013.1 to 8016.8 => 5.05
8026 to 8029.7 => 5.13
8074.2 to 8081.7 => 5.21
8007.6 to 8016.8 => 5.08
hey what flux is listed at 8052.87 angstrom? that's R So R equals 4.968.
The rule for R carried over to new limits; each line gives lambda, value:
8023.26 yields 5.265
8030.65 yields 5.033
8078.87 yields 5.194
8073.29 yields 5.236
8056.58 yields 5.066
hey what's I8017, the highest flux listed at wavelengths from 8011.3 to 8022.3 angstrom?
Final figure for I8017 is 5.254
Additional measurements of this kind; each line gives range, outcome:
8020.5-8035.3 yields 5.265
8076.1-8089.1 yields 5.256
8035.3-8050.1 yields 5.227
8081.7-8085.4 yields 5.042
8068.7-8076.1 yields 5.268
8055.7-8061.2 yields 5.141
